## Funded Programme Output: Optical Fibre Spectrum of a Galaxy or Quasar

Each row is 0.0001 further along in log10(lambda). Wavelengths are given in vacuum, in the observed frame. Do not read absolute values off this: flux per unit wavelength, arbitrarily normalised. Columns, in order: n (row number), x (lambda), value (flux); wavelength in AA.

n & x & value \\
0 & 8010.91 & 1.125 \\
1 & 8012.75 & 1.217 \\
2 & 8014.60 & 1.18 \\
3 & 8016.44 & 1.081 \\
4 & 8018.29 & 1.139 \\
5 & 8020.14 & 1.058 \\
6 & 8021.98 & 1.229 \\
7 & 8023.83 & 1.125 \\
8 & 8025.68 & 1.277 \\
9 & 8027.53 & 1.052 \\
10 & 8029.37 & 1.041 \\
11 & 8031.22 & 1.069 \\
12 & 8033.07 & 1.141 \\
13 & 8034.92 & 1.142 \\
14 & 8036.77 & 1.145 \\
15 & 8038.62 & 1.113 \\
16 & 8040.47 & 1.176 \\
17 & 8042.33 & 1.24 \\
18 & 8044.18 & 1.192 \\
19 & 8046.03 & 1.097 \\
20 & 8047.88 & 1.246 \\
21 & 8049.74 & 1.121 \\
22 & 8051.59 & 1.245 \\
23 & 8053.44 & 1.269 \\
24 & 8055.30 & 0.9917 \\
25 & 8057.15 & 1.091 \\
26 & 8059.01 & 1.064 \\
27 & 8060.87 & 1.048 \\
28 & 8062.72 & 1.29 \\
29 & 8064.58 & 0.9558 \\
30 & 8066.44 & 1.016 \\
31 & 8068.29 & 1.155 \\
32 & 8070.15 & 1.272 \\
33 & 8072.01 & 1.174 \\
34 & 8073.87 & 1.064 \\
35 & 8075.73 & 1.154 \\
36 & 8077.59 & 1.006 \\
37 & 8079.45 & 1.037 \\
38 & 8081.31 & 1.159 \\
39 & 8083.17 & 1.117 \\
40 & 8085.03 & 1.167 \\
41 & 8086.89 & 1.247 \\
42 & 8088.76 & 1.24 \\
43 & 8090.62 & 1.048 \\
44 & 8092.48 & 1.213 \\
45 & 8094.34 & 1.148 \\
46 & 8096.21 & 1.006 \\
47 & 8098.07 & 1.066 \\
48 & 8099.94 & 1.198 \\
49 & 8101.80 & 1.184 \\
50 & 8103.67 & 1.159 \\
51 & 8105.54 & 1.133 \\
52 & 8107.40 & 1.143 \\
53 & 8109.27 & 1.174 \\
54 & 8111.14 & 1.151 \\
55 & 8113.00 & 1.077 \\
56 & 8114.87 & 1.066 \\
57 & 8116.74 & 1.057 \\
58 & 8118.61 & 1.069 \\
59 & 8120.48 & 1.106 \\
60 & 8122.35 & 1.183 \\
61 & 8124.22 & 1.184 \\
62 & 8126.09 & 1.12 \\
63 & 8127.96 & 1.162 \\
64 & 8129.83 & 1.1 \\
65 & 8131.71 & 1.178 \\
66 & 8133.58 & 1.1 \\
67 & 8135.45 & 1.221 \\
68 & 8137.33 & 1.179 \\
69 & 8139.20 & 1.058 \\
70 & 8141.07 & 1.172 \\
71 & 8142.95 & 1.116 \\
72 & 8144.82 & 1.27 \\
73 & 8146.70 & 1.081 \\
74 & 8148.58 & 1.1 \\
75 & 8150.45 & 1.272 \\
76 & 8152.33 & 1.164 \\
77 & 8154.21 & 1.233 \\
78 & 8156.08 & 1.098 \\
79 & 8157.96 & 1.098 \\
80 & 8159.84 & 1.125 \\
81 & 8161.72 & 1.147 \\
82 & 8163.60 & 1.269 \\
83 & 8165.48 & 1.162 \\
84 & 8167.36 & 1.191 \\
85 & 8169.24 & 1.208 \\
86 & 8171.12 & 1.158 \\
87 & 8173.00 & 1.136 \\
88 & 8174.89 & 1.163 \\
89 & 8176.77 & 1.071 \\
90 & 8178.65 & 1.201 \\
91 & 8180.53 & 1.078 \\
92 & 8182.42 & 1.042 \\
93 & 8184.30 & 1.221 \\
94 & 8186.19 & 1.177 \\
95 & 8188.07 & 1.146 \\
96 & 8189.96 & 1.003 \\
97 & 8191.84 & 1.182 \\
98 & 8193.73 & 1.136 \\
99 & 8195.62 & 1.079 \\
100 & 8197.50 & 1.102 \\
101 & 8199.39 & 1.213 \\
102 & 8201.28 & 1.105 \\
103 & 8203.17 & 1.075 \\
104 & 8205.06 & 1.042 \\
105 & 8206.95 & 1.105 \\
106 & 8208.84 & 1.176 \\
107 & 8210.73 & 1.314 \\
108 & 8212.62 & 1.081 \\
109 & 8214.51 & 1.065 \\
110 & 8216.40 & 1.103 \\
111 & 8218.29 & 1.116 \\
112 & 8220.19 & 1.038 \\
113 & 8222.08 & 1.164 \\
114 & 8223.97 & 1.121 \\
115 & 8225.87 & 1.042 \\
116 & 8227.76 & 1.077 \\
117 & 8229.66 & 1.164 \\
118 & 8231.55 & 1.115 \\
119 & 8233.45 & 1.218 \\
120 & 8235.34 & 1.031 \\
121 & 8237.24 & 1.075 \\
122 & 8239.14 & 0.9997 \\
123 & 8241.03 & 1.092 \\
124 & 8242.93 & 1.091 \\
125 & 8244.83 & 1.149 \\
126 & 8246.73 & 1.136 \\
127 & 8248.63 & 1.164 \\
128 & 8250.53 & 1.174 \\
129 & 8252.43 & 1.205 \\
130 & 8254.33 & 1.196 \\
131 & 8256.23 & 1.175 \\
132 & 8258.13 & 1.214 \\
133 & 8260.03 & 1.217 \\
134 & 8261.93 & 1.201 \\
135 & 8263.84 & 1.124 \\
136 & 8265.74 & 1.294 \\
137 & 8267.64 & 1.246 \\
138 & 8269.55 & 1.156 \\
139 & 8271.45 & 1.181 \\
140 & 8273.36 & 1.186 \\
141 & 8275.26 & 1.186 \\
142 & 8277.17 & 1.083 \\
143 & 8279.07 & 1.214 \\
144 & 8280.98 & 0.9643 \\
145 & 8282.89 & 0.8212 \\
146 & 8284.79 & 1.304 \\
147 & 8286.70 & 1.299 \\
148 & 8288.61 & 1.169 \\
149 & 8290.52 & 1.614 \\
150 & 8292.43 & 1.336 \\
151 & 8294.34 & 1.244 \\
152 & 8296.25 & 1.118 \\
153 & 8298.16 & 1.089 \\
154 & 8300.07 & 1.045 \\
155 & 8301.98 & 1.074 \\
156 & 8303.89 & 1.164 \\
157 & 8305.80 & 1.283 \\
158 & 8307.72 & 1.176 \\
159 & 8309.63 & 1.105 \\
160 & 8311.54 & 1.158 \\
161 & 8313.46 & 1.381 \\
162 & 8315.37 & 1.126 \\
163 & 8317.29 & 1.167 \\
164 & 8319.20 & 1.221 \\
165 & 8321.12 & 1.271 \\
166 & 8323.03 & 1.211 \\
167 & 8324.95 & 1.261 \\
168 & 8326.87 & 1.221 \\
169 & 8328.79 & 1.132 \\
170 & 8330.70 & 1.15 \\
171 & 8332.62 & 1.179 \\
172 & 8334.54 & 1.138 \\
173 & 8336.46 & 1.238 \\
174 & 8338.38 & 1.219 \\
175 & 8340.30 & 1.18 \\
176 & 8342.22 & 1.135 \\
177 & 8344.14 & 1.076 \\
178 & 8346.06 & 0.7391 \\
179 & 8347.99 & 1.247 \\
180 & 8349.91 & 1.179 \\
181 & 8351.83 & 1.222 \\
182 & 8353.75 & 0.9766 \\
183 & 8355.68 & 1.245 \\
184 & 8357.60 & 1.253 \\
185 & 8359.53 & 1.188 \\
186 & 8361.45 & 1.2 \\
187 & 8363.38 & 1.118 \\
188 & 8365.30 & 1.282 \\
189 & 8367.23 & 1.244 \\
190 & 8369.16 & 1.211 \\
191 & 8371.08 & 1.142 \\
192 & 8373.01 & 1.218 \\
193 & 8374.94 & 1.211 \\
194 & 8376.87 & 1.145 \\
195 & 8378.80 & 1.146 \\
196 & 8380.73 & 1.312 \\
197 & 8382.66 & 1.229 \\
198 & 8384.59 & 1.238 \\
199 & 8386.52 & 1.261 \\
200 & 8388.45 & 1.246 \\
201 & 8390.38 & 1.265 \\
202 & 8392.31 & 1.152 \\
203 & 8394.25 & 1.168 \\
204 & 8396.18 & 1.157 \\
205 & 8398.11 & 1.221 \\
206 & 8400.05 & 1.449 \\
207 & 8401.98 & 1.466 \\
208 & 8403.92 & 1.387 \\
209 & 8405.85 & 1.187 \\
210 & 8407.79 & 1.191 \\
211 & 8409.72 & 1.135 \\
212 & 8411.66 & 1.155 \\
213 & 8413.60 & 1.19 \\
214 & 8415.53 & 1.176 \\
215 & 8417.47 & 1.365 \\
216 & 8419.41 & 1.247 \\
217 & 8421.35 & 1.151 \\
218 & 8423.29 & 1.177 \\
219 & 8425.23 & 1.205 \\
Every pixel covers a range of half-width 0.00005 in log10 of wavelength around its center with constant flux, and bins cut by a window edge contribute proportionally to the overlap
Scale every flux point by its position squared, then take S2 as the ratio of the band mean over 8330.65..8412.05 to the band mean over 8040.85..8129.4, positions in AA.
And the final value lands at 1.1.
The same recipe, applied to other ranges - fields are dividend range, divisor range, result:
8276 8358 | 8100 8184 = 1.07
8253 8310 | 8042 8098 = 1.10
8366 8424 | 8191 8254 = 1.14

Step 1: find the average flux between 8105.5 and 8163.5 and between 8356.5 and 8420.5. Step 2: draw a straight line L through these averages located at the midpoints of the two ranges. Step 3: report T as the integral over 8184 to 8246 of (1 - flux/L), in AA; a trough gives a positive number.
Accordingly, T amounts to 2.9 AA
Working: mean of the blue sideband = 1.14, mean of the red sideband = 1.23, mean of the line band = 1.11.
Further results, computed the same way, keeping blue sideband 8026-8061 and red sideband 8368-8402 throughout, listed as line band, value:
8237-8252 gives 1.0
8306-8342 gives 0.5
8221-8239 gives 1.2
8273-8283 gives 0.9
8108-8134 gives 0.7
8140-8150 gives 0.1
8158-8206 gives 1.5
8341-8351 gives 1.1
